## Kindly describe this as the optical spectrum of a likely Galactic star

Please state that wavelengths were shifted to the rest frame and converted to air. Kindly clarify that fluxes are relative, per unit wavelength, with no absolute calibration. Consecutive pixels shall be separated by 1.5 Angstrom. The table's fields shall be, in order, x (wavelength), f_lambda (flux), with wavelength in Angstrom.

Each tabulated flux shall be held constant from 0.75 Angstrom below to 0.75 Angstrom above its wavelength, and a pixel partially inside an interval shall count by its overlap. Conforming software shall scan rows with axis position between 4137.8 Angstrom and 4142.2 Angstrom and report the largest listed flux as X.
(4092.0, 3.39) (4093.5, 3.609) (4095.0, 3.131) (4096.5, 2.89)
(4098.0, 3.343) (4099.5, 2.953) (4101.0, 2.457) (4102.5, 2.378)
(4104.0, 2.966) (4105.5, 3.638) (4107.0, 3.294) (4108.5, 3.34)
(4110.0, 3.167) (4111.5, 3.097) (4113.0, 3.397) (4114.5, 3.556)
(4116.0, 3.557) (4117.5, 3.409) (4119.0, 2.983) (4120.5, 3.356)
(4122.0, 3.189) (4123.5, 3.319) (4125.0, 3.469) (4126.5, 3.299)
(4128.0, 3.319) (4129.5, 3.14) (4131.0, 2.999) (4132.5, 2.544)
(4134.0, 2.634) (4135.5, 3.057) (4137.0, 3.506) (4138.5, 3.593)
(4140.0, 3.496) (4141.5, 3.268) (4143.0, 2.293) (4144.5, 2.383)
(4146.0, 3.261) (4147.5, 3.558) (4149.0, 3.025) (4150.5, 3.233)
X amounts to 3.593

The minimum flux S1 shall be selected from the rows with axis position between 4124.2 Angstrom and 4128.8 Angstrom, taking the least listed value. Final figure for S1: 3.299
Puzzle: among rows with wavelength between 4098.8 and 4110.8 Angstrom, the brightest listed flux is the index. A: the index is 3.638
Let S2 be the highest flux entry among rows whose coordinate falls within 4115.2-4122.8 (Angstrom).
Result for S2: 3.557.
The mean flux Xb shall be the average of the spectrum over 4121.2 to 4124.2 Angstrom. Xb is 3.25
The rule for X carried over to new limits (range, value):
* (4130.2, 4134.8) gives 2.999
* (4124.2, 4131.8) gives 3.469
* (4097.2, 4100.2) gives 3.343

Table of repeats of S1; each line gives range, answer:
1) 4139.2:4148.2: 2.293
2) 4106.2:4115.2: 3.097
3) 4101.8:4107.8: 2.378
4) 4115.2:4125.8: 2.983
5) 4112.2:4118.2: 3.397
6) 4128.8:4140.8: 2.544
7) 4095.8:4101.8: 2.457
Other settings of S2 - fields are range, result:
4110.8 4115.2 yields 3.556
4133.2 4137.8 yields 3.506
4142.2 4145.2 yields 2.383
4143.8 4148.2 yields 3.558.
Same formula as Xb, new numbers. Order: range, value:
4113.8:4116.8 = 3.55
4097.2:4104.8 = 2.83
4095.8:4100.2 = 3.07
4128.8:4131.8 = 3.06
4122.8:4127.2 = 3.36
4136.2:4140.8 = 3.52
